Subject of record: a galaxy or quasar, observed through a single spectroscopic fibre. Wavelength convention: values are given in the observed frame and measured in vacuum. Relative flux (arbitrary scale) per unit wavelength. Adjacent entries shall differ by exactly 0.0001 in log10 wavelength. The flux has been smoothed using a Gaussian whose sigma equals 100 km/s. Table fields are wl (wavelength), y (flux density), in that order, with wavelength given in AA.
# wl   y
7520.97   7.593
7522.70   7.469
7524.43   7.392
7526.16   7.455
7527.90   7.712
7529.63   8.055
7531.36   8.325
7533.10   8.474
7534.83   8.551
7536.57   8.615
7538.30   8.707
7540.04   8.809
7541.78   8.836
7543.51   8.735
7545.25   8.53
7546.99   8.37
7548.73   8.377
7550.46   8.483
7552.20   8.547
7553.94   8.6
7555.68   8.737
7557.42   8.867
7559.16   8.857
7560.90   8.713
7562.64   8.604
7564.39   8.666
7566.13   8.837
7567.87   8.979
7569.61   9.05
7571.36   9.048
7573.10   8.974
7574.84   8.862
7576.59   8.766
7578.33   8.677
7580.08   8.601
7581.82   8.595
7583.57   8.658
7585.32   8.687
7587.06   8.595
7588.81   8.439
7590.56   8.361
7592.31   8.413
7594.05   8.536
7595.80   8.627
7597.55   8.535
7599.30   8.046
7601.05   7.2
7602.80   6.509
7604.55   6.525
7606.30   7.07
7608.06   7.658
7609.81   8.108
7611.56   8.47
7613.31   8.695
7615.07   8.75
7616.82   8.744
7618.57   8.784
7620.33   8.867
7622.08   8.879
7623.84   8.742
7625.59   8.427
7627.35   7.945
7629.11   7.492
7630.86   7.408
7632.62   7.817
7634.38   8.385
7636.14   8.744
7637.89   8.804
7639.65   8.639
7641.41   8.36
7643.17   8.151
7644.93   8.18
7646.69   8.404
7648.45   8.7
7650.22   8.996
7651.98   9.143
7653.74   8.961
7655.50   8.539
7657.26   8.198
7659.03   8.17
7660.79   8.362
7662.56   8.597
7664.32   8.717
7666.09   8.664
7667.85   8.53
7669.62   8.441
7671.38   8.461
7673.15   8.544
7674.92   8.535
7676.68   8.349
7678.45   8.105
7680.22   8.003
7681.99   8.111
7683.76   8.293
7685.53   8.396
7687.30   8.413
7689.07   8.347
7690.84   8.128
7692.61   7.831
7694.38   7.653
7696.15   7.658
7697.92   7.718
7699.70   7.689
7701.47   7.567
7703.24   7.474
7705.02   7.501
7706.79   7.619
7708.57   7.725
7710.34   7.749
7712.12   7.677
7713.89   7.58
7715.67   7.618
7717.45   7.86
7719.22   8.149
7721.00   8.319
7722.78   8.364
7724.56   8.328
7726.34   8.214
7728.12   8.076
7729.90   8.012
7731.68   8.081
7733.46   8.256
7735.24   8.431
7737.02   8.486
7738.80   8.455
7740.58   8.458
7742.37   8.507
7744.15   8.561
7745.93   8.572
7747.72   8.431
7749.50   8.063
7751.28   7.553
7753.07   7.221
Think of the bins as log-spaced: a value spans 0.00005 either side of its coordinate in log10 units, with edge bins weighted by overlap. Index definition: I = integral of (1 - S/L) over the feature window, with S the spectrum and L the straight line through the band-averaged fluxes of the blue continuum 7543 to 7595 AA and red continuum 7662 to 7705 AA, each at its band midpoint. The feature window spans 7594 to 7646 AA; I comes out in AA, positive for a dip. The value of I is 1.7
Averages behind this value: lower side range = 8.67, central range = 8.17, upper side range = 8.16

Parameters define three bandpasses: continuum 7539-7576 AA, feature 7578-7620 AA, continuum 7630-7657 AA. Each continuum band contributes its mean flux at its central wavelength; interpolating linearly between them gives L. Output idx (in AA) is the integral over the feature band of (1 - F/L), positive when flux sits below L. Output 1.9 AA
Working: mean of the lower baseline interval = 8.74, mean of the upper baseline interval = 8.48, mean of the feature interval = 8.22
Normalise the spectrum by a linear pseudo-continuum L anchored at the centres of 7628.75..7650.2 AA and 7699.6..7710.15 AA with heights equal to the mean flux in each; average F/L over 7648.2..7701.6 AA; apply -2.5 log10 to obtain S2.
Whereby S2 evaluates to -0.05 mag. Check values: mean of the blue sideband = 8.31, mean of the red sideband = 7.6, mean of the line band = 8.32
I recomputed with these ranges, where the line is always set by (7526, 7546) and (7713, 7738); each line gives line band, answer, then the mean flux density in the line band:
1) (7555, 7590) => -1.60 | 8.76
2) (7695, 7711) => 1.04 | 7.63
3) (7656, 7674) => -0.53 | 8.47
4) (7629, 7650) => -0.11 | 8.31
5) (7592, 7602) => 0.16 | 8.21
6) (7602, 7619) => 0.81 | 7.92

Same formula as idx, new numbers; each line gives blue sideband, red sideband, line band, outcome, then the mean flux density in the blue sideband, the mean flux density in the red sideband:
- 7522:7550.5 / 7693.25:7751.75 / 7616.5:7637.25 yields -0.5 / 8.29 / 8.02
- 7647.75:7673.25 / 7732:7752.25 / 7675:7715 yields 2.8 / 8.6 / 8.33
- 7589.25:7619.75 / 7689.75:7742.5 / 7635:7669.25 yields -2.3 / 8.07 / 7.97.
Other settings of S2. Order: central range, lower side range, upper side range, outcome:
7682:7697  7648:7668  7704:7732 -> 0.02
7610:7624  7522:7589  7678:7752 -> -0.05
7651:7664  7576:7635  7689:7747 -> -0.06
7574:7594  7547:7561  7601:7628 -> -0.03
